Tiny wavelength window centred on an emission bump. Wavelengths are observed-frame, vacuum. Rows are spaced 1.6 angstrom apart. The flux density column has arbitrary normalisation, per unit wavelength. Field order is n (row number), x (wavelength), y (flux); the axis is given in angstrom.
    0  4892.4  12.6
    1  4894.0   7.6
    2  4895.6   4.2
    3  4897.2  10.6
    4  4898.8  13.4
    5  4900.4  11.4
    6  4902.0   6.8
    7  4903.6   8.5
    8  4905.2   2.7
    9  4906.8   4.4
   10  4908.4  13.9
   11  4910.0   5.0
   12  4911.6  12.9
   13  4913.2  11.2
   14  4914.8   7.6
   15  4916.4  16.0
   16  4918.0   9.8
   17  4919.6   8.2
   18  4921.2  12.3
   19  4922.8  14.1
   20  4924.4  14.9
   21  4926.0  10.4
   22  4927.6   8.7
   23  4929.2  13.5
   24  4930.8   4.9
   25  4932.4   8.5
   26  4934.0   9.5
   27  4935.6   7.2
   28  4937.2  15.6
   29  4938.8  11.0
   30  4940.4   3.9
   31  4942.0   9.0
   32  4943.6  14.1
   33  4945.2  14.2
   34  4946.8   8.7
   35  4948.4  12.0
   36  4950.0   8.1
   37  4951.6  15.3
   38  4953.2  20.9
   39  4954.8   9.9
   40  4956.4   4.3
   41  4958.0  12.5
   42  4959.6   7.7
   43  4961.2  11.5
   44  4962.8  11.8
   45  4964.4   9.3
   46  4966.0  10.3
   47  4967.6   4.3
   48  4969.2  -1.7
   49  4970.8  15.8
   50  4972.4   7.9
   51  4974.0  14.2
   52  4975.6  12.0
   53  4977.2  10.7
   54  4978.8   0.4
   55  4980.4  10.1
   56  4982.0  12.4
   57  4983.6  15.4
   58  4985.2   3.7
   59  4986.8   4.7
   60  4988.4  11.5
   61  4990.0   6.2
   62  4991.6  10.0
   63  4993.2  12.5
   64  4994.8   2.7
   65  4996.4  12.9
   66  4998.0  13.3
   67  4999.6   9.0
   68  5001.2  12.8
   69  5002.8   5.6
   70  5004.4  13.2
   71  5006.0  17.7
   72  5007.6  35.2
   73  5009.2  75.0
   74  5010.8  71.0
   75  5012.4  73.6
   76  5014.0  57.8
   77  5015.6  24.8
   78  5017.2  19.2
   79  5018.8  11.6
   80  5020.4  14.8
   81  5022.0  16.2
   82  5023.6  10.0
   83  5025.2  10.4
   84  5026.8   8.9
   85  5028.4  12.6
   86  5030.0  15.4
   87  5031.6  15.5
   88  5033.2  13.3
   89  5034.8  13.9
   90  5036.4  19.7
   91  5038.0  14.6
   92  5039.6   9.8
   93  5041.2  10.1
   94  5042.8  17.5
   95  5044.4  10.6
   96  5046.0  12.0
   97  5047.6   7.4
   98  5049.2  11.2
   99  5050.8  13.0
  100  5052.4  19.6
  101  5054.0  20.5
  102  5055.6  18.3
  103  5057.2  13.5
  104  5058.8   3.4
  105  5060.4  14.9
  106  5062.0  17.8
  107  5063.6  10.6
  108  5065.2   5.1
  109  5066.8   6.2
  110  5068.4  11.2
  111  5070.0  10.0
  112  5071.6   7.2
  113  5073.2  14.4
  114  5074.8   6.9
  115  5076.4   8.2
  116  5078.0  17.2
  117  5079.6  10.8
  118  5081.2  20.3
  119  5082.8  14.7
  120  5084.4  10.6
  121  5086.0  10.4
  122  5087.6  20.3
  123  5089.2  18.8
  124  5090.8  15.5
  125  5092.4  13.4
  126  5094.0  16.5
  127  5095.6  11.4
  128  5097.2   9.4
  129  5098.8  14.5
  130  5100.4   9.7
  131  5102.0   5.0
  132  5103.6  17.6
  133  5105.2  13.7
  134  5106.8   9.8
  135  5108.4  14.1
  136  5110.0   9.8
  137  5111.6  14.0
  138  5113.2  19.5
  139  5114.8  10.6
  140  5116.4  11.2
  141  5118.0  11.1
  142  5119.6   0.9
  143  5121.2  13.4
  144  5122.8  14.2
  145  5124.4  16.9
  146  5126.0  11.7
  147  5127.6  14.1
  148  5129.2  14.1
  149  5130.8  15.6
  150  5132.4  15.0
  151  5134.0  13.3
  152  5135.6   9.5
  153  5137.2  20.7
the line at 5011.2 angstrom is [O II] 3727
